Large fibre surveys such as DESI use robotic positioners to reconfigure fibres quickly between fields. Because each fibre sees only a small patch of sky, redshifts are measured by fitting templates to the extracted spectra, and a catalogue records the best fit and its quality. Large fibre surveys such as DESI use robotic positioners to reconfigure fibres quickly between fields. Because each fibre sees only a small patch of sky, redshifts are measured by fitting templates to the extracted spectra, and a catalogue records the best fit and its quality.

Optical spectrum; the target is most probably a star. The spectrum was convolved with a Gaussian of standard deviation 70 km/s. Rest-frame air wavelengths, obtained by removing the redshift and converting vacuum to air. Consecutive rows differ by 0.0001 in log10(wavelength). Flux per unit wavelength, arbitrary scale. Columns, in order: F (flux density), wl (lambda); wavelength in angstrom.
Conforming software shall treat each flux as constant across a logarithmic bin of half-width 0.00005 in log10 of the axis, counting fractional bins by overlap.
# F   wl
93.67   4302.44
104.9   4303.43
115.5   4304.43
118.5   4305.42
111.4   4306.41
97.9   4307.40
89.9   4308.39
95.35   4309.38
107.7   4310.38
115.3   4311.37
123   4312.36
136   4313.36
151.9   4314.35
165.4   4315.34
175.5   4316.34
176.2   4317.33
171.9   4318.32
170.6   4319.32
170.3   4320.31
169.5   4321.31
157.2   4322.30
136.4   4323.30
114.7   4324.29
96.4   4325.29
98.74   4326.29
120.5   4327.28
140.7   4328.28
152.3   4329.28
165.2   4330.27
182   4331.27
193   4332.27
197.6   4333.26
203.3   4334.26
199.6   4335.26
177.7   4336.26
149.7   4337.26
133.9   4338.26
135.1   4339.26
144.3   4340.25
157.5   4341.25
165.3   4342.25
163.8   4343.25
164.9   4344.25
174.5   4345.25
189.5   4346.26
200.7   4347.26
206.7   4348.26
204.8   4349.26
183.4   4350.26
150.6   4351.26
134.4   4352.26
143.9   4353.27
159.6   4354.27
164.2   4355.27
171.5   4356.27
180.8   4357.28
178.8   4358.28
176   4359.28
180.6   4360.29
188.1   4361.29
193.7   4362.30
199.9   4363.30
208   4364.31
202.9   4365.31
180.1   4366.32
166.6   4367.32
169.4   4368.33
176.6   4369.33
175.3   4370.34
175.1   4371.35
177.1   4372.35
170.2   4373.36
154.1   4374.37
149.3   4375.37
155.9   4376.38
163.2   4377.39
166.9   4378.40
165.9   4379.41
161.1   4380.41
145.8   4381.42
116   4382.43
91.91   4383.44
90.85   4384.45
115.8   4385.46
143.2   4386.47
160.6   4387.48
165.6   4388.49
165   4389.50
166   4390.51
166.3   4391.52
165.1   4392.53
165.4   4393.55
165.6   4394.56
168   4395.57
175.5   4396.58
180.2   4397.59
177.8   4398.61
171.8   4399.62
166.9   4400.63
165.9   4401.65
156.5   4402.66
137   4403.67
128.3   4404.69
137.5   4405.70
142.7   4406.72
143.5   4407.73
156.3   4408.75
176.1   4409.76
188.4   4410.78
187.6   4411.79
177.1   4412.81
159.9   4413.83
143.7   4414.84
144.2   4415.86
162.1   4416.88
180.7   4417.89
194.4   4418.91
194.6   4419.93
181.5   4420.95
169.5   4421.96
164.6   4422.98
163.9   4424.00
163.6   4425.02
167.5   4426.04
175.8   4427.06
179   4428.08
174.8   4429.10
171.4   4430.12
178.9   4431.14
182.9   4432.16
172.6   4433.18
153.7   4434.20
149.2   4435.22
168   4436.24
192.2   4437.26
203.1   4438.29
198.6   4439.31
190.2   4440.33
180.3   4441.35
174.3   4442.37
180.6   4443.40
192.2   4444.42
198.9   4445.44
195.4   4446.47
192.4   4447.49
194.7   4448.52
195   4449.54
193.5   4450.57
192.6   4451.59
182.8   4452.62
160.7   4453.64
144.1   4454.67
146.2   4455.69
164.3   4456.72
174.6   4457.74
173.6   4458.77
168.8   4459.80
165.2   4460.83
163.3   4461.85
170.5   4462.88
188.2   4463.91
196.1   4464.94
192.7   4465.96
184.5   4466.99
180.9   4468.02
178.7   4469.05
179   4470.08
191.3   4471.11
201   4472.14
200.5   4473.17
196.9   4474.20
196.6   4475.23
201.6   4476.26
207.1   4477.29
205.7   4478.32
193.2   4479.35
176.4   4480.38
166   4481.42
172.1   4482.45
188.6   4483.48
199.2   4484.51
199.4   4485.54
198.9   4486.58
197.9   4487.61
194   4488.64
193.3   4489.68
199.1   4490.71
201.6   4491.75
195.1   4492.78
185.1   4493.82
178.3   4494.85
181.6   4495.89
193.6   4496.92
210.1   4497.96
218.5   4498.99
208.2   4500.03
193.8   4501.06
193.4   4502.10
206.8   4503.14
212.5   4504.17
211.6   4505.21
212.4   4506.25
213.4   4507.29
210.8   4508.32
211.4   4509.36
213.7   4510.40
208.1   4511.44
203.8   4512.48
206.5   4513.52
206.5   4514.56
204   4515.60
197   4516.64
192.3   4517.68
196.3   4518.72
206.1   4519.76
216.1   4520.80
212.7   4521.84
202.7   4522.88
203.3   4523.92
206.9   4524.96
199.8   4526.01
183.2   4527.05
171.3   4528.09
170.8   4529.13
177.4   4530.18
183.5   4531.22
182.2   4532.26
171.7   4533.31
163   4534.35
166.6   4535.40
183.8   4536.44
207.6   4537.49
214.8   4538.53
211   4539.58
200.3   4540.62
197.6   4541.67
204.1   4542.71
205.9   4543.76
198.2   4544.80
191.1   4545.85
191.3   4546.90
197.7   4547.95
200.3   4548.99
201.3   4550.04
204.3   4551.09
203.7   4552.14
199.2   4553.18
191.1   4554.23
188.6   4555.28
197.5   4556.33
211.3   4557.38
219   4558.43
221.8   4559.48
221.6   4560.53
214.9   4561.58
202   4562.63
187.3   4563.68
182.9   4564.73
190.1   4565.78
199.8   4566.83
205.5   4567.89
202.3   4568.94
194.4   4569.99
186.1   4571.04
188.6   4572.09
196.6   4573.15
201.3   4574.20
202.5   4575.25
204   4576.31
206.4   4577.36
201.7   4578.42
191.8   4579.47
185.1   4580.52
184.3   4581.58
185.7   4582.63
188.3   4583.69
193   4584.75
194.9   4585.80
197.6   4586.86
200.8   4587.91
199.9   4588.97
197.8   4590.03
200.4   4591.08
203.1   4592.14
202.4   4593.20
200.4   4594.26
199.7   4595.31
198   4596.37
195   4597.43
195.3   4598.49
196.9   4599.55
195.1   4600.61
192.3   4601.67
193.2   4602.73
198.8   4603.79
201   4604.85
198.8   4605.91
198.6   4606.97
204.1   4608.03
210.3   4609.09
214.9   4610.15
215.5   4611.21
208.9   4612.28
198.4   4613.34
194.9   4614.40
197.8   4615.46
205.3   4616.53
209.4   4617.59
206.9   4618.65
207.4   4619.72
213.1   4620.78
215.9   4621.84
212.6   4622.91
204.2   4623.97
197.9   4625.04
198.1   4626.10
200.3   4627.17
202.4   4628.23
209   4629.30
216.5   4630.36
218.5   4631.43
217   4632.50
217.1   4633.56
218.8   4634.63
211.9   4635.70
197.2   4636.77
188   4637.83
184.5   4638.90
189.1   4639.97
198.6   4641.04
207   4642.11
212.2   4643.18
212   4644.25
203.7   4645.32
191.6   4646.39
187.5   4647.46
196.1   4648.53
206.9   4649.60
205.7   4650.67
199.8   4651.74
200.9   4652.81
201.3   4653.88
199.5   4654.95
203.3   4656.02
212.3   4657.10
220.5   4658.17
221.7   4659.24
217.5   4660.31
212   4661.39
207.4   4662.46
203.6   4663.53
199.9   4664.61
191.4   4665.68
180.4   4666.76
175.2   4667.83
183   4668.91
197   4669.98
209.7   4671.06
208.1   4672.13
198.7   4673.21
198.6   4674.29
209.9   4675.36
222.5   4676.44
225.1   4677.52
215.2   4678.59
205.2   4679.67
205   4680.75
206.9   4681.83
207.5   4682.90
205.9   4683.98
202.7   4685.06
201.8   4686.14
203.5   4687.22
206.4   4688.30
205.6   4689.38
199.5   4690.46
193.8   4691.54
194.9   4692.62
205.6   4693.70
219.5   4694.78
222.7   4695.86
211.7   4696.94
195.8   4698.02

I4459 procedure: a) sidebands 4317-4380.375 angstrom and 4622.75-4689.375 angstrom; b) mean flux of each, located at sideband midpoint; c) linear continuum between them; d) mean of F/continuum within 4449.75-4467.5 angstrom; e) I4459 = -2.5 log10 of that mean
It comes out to 0.037 mag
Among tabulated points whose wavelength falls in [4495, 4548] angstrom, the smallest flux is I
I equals 163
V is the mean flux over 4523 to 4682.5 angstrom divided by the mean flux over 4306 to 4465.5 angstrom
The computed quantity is 1.22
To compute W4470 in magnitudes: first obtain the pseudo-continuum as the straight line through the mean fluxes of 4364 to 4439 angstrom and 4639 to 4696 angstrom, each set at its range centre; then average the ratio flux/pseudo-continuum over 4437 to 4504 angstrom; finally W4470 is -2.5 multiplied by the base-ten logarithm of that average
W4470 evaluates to -0.08 mag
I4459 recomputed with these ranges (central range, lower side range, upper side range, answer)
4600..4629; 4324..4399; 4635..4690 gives -0.037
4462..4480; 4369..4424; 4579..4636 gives -0.097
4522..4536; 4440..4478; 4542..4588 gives 0.054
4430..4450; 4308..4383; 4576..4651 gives -0.046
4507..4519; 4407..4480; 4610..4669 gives -0.097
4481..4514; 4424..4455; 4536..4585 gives -0.058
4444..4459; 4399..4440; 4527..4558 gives -0.034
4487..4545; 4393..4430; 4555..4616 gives -0.068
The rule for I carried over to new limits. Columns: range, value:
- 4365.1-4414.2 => 90.85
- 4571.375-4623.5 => 184.3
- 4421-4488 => 144.1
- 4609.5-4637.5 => 194.9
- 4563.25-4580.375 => 182.9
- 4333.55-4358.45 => 133.9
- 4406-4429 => 142.7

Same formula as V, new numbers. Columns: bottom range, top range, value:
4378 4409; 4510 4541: 1.28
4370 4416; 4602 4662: 1.31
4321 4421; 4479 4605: 1.21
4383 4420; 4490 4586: 1.25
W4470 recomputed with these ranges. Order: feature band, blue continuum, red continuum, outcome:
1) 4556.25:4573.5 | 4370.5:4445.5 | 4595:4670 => -0.06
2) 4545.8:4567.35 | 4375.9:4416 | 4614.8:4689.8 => -0.08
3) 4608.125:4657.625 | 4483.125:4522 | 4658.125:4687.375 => 0.00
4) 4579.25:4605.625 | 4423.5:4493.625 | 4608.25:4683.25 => 0.02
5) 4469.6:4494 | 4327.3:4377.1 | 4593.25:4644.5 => -0.03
